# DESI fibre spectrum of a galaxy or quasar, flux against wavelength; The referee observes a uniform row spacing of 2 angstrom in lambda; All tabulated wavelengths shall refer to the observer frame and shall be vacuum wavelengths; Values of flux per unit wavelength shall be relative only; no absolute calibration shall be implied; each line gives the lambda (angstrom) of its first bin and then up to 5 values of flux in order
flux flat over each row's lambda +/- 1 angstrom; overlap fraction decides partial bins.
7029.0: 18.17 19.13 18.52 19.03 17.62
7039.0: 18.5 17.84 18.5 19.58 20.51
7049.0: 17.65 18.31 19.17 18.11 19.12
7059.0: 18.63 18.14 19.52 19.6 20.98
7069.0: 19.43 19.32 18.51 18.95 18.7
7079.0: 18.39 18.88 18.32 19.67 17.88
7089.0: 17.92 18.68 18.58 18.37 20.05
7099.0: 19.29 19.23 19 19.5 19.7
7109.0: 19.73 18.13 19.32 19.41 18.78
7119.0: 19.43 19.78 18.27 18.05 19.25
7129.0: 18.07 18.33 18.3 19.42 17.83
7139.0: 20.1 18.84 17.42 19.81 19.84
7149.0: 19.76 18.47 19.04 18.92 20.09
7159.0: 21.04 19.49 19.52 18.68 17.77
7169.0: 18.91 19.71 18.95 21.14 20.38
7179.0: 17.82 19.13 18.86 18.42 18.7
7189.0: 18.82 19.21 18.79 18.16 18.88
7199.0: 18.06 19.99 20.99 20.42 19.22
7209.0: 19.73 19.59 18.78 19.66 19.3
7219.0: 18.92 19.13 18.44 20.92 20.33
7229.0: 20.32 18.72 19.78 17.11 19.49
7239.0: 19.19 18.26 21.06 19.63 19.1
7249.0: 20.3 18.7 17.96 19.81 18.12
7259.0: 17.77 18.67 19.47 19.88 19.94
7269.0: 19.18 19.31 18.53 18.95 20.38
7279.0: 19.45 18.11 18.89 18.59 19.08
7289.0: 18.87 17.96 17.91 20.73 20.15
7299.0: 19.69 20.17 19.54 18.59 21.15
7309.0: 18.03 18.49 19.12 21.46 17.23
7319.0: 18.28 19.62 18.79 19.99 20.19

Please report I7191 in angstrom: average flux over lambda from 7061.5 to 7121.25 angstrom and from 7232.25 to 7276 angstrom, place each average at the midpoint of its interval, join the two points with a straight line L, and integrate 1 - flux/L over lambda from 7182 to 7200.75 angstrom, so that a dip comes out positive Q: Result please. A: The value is 0.4 angstrom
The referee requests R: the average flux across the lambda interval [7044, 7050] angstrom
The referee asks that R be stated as 19.2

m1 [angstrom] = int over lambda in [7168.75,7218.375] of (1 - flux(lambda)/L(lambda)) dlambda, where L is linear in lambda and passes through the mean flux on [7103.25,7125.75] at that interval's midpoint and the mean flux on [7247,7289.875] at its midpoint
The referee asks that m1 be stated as -0.5 angstrom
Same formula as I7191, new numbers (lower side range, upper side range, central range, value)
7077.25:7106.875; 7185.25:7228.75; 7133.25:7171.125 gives -0.1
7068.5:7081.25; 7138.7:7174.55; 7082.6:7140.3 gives 0.4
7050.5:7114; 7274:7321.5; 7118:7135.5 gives 0.3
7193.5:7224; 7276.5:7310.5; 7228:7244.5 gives 0.0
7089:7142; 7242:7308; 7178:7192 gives 0.3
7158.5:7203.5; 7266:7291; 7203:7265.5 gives -0.7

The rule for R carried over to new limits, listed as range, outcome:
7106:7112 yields 19.2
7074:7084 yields 18.6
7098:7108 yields 19.3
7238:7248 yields 19.4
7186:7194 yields 18.9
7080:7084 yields 18.6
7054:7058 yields 18.6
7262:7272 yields 19.6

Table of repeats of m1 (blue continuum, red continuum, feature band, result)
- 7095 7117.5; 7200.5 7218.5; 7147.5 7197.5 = 1.0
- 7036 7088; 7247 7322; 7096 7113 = -0.4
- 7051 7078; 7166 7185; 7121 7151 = 0.5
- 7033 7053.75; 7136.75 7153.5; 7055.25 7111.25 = -0.6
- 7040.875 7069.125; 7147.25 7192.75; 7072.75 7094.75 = 0.6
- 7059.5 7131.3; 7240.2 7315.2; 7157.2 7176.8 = -0.5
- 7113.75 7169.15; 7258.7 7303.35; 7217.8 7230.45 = -0.3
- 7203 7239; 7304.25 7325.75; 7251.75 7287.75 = 0.5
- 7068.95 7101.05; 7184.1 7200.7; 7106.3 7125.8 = -0.3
